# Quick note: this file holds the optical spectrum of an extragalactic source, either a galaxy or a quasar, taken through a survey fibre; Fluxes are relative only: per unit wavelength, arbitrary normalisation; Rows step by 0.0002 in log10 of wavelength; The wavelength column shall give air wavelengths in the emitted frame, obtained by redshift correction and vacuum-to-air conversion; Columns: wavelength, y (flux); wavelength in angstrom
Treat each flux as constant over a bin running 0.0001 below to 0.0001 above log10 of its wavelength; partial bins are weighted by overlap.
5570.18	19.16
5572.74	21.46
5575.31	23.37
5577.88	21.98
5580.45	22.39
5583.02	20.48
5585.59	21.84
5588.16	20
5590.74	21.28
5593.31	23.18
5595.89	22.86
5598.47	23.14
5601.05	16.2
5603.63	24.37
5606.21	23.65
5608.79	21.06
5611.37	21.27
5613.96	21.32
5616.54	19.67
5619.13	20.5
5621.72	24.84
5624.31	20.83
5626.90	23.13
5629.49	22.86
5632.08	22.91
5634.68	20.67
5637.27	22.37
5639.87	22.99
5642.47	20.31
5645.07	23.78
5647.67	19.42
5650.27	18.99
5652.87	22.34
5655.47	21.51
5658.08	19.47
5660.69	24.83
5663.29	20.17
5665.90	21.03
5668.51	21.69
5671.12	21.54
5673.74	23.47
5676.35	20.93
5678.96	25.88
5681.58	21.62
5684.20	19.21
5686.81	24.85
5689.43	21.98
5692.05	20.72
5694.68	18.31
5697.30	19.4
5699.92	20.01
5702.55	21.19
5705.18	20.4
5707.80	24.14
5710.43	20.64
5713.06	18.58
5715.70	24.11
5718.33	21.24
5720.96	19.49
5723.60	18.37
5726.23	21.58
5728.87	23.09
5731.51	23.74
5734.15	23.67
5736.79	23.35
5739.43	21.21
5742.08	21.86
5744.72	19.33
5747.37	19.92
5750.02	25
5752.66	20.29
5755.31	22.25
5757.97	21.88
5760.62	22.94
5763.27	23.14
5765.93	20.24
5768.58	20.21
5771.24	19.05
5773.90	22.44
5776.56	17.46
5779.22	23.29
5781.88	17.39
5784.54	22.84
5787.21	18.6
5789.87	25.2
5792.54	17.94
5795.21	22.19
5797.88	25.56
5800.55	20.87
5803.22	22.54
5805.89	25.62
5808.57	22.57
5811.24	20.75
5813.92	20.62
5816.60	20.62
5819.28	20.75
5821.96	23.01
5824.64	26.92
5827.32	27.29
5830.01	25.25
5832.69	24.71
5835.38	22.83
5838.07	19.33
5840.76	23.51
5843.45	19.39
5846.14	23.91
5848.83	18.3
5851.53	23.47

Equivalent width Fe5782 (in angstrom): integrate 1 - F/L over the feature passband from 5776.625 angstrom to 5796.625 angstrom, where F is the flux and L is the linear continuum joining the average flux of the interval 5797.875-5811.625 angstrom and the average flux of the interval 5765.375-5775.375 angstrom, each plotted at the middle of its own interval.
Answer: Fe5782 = 0.7 angstrom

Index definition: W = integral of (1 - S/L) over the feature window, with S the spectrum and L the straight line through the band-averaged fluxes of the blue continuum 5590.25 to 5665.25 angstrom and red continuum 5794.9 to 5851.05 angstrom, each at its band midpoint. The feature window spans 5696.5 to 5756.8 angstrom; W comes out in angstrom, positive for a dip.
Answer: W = 2.10 angstrom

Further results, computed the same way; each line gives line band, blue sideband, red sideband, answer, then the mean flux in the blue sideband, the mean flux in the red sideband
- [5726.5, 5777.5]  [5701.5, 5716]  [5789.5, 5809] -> 0.7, 21.3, 22.7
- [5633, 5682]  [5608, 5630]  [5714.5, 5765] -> 0.0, 21.7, 21.9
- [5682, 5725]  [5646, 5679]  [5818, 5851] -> 2.0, 21.5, 22.9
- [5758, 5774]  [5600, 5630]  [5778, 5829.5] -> 0.7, 21.7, 22.4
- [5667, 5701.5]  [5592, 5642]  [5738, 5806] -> 0.4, 22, 21.4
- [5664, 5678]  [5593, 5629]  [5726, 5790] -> 0.0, 21.8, 21.5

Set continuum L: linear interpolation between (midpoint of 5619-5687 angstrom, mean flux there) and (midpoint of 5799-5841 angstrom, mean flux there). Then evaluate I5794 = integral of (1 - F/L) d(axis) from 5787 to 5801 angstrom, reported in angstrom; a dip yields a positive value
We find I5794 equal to 0.46 angstrom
